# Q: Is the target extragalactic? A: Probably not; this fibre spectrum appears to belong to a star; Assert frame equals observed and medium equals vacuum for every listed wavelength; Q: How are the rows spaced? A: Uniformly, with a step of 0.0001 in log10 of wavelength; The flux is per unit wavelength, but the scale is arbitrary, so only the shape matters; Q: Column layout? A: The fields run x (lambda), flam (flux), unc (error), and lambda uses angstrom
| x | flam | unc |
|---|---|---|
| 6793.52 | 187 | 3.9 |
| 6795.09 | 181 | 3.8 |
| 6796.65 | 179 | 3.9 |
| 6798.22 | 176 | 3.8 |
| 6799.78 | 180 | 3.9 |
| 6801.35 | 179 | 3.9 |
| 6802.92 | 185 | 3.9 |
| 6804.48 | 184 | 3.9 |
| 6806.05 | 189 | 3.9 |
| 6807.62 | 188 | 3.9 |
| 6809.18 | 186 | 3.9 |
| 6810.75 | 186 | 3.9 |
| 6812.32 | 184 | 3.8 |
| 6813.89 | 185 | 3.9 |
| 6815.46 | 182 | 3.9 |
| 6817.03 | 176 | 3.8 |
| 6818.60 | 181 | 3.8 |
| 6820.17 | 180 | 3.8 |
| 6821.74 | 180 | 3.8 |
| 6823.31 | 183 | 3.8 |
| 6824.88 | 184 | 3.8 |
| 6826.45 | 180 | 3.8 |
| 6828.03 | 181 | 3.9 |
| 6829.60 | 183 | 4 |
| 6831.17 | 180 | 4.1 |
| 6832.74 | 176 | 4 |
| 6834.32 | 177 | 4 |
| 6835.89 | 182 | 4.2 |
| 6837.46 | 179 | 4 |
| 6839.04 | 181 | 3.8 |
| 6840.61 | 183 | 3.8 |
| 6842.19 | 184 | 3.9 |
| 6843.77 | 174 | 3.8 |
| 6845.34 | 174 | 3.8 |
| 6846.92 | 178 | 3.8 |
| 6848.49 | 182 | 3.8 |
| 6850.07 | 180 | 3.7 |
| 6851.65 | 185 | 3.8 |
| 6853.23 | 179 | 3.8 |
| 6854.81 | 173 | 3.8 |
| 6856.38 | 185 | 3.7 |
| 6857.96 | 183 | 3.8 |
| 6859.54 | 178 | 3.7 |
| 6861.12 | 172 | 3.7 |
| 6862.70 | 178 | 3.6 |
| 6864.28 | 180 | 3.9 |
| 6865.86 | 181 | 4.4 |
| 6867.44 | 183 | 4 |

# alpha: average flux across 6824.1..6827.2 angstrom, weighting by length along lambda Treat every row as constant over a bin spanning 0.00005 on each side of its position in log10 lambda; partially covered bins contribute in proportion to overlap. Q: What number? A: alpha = 182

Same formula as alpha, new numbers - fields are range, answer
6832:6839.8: 179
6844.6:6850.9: 179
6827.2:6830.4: 182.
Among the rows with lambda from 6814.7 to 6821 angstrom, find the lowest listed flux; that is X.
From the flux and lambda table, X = 176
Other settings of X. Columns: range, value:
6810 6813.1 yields 184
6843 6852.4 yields 174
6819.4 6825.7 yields 180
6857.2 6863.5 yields 172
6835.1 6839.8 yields 179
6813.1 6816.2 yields 182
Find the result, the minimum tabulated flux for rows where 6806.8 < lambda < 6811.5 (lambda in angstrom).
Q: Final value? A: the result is 186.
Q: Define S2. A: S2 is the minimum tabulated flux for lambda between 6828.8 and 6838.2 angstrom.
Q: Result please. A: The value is 176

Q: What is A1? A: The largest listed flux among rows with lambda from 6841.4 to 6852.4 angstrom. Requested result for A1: 185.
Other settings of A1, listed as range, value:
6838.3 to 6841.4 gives 183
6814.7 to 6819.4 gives 182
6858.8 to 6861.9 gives 178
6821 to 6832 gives 184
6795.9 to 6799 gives 179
